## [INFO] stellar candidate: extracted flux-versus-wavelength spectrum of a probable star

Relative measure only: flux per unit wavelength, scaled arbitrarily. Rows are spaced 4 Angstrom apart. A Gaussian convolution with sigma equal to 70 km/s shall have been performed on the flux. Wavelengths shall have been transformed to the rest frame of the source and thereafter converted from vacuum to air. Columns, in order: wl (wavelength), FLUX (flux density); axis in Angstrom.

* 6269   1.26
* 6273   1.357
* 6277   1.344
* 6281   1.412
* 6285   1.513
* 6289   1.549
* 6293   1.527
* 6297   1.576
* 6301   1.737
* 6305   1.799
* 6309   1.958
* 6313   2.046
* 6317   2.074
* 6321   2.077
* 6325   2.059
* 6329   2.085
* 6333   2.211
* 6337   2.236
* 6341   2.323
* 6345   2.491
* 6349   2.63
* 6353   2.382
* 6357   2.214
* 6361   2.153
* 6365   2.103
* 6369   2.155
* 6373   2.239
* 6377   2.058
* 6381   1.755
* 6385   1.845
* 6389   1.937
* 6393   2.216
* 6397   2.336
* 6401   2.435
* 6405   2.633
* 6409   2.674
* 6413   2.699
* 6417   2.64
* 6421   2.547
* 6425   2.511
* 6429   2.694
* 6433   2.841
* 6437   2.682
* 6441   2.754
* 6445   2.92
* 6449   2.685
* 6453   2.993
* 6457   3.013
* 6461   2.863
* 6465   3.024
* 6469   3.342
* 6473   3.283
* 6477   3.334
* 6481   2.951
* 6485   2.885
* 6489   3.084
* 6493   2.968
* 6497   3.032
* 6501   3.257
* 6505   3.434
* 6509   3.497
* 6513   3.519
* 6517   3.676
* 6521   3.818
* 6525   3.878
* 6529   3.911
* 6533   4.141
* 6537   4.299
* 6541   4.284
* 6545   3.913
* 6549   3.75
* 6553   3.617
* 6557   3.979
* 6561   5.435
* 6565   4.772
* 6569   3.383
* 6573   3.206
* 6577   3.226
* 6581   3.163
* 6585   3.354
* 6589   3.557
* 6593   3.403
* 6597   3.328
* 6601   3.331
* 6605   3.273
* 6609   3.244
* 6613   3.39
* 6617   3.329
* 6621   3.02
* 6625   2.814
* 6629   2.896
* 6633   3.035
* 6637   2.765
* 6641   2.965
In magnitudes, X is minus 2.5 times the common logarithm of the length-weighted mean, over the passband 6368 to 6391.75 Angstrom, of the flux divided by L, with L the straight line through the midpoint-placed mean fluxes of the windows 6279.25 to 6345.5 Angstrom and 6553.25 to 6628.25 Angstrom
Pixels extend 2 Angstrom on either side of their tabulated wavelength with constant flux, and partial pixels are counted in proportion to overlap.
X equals 0.15 mag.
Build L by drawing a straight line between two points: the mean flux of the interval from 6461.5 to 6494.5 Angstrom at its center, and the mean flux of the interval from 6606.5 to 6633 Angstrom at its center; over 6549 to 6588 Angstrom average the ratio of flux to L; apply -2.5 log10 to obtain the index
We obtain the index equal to -0.21 mag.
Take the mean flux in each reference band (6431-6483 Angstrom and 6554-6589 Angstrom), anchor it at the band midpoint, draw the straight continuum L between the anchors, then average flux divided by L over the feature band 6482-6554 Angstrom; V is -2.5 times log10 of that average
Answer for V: -0.06 mag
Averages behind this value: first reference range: 2.98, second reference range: 3.79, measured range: 3.6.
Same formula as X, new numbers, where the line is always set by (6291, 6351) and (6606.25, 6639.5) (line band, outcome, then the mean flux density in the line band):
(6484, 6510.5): -0.20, 3.17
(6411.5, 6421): -0.12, 2.64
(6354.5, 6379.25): 0.03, 2.15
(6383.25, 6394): 0.15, 1.98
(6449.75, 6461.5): -0.17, 2.94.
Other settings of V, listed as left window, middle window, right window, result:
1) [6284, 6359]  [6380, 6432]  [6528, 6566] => 0.19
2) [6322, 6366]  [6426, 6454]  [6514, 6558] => 0.12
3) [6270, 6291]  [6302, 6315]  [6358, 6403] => -0.18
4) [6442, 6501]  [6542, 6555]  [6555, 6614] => -0.11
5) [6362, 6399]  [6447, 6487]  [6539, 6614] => -0.10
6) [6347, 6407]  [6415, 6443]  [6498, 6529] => 0.03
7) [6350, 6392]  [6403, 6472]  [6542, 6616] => -0.08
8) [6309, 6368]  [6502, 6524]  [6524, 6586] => 0.00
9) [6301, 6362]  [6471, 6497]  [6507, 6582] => 0.10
